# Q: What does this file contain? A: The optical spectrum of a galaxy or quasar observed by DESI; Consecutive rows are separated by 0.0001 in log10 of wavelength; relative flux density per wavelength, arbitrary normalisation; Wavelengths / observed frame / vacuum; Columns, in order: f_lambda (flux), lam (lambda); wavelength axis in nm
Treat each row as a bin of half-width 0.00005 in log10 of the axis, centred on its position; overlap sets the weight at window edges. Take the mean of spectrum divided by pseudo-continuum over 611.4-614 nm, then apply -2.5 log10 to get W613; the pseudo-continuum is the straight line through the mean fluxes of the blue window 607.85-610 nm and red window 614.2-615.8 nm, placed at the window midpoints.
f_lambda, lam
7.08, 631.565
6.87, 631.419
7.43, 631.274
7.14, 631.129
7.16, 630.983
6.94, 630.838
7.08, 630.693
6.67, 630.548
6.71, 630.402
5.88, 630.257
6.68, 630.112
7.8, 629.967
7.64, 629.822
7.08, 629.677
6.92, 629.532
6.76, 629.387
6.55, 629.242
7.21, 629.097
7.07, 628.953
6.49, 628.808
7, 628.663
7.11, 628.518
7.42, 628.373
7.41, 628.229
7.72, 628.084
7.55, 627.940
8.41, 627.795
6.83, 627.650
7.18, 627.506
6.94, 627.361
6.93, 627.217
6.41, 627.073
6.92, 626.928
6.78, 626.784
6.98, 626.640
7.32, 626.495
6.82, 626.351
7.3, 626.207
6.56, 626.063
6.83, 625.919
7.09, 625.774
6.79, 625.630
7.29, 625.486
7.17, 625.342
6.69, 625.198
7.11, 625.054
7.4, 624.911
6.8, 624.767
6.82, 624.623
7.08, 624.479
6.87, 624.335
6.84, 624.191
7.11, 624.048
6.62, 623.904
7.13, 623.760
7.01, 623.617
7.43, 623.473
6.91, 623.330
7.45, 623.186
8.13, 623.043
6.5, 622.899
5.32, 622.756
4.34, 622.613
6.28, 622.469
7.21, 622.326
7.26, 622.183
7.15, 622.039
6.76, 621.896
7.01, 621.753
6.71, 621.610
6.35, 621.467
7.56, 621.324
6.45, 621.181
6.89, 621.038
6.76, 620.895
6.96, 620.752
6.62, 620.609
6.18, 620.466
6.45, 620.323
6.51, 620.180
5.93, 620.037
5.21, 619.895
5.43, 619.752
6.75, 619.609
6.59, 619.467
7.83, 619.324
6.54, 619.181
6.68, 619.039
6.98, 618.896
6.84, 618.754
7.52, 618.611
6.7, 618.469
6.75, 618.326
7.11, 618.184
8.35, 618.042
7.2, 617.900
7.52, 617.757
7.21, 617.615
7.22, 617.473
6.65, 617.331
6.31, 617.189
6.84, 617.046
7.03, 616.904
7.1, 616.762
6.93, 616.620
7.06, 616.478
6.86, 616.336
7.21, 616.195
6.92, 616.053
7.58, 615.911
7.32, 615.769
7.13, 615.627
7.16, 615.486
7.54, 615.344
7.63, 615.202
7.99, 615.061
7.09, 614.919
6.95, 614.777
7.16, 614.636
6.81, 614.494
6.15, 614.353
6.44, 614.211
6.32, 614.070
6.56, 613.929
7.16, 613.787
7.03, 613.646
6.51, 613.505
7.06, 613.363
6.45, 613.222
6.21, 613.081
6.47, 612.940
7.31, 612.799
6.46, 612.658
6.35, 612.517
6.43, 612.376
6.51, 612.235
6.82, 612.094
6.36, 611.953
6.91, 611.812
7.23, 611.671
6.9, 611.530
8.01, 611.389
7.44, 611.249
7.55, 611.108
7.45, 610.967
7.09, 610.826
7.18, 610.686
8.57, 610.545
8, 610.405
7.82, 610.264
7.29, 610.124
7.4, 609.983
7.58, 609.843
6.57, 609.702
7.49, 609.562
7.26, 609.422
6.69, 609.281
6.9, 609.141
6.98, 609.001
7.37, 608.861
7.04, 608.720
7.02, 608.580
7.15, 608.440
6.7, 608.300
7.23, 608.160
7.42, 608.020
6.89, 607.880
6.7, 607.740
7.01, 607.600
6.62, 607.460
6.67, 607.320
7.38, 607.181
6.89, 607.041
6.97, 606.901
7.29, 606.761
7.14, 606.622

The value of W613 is 0.06 mag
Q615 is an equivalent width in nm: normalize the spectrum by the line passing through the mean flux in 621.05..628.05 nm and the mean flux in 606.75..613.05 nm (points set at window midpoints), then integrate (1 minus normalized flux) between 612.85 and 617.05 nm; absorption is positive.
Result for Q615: 0.04 nm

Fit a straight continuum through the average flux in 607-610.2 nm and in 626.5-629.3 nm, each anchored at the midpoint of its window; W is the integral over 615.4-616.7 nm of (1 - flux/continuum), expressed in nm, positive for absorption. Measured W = -0.01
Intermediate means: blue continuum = 7.06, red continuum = 7.11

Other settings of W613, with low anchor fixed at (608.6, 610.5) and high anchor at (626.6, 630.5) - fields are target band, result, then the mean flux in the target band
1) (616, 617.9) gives 0.029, 7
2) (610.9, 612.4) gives 0.027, 7.07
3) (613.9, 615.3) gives 0.043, 6.93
